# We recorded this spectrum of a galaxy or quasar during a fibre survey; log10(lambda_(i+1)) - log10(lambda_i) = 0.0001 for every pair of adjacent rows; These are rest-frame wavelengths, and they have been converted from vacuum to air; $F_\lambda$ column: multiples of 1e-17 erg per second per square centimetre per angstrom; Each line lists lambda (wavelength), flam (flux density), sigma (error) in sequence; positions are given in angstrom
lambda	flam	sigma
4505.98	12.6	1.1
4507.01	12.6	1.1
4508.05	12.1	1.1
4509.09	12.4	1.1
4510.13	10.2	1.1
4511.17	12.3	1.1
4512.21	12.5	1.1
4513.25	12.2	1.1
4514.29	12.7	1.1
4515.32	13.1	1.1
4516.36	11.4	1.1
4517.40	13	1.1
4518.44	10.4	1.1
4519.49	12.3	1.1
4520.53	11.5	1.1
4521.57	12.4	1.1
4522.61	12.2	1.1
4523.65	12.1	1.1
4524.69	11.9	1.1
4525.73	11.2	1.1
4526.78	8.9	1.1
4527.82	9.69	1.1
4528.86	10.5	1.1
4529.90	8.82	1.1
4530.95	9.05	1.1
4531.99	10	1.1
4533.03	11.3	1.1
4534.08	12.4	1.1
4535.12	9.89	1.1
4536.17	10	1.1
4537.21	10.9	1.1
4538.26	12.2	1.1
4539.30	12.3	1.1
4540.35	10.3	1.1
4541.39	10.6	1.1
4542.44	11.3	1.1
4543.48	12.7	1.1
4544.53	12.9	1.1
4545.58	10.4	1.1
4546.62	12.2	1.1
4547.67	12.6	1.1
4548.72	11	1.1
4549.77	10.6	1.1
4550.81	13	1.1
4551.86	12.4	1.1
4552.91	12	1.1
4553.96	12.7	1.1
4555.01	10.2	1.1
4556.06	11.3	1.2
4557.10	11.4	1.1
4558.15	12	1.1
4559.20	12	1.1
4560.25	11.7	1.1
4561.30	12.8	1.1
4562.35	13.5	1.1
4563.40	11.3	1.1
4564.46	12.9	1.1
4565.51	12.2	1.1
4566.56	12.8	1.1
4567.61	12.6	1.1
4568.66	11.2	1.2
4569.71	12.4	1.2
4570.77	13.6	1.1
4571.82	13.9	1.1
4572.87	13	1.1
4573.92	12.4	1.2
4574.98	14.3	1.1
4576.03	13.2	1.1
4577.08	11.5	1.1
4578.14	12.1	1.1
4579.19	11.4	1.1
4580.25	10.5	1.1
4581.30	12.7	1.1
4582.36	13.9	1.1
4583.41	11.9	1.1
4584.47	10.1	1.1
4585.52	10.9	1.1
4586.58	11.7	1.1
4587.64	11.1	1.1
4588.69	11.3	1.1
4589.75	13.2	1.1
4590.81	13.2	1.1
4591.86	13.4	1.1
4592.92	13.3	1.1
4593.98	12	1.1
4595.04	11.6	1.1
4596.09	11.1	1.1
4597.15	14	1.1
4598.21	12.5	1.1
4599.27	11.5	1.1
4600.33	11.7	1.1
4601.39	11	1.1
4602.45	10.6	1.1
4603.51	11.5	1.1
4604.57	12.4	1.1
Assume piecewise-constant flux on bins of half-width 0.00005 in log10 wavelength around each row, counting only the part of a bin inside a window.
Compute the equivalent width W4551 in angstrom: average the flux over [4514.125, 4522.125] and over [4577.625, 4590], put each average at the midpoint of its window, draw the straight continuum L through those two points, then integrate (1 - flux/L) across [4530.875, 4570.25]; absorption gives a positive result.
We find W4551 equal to 0.7 angstrom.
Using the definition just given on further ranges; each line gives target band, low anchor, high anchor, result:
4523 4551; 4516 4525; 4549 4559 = 1.8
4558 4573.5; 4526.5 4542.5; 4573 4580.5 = -0.9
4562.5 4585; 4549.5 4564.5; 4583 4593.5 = -0.7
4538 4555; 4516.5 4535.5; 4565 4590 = -0.4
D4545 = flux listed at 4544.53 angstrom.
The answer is 12.9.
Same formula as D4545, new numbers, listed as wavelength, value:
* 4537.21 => 10.9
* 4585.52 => 10.9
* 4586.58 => 11.7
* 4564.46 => 12.9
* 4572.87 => 13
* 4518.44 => 10.4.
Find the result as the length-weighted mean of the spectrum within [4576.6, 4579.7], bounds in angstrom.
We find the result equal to 11.7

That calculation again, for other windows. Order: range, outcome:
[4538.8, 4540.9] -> 11.3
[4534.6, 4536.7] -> 9.96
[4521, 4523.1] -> 12.3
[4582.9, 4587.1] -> 11.1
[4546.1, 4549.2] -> 11.9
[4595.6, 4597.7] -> 12.6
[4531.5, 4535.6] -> 10.9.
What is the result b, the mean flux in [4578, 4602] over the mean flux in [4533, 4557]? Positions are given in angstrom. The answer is 1.04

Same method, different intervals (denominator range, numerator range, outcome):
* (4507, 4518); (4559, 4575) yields 1.03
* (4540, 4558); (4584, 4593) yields 1.03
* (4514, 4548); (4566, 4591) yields 1.09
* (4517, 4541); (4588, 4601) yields 1.12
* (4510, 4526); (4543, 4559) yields 0.98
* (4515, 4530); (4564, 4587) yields 1.09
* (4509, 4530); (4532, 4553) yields 1.00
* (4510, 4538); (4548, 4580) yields 1.09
